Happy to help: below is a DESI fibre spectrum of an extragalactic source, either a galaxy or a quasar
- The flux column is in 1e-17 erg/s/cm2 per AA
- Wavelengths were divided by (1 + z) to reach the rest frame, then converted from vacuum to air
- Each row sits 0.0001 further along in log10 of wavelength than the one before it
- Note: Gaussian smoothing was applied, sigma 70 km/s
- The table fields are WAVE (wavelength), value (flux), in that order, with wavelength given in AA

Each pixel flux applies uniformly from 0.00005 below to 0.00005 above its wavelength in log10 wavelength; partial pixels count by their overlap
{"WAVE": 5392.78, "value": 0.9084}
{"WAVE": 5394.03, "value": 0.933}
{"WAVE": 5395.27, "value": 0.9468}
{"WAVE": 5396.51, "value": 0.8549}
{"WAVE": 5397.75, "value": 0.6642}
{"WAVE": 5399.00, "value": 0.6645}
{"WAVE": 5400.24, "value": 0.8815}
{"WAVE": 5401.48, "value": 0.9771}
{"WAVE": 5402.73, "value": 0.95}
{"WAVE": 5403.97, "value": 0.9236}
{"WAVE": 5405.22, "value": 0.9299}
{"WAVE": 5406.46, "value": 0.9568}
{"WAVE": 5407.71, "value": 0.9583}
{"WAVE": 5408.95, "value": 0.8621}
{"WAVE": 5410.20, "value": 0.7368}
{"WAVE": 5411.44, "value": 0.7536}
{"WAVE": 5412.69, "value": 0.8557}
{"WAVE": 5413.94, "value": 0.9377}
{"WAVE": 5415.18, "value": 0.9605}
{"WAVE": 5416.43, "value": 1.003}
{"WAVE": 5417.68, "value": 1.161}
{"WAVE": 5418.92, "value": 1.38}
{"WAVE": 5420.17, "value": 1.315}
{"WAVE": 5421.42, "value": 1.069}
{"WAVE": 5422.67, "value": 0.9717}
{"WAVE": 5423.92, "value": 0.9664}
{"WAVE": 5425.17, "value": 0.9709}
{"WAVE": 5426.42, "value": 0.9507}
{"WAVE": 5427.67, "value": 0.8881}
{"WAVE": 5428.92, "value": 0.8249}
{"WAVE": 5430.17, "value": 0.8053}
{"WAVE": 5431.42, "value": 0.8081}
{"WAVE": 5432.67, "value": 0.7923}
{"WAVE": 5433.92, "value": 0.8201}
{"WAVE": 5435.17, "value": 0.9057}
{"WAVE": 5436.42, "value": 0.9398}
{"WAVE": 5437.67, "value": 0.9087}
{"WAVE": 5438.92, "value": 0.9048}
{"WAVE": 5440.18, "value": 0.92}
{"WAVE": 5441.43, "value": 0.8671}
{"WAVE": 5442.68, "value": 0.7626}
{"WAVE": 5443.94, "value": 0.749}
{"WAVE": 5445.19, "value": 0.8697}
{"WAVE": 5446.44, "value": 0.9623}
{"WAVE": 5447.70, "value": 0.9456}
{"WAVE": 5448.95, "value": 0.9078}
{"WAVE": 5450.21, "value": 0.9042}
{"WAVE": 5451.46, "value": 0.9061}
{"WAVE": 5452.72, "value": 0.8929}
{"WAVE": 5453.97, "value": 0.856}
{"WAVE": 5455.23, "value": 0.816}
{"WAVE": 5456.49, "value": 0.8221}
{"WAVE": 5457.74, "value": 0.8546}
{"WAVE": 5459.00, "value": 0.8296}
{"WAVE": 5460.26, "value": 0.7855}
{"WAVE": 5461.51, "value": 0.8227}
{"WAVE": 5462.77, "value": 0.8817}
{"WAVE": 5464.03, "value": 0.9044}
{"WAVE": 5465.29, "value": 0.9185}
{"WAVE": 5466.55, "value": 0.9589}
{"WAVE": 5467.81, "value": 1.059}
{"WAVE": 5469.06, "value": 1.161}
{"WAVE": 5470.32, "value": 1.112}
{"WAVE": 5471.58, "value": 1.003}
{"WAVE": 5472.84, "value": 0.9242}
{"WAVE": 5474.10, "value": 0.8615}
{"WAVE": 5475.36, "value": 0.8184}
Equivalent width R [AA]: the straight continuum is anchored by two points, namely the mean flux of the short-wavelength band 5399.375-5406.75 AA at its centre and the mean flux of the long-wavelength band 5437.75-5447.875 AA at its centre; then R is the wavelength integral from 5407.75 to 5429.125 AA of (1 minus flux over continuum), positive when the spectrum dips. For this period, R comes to -1.76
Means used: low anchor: 0.927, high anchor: 0.871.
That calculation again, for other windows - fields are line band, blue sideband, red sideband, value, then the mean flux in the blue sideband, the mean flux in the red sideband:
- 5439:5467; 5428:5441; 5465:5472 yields 2.6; 0.864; 1.04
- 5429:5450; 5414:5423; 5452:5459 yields 2.1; 1.12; 0.847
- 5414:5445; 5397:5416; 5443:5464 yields -2.7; 0.869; 0.862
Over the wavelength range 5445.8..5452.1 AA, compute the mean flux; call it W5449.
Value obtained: 0.925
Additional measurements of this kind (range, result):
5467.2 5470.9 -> 1.11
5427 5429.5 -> 0.859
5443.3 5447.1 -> 0.86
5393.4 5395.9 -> 0.938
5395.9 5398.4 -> 0.757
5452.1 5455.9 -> 0.854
